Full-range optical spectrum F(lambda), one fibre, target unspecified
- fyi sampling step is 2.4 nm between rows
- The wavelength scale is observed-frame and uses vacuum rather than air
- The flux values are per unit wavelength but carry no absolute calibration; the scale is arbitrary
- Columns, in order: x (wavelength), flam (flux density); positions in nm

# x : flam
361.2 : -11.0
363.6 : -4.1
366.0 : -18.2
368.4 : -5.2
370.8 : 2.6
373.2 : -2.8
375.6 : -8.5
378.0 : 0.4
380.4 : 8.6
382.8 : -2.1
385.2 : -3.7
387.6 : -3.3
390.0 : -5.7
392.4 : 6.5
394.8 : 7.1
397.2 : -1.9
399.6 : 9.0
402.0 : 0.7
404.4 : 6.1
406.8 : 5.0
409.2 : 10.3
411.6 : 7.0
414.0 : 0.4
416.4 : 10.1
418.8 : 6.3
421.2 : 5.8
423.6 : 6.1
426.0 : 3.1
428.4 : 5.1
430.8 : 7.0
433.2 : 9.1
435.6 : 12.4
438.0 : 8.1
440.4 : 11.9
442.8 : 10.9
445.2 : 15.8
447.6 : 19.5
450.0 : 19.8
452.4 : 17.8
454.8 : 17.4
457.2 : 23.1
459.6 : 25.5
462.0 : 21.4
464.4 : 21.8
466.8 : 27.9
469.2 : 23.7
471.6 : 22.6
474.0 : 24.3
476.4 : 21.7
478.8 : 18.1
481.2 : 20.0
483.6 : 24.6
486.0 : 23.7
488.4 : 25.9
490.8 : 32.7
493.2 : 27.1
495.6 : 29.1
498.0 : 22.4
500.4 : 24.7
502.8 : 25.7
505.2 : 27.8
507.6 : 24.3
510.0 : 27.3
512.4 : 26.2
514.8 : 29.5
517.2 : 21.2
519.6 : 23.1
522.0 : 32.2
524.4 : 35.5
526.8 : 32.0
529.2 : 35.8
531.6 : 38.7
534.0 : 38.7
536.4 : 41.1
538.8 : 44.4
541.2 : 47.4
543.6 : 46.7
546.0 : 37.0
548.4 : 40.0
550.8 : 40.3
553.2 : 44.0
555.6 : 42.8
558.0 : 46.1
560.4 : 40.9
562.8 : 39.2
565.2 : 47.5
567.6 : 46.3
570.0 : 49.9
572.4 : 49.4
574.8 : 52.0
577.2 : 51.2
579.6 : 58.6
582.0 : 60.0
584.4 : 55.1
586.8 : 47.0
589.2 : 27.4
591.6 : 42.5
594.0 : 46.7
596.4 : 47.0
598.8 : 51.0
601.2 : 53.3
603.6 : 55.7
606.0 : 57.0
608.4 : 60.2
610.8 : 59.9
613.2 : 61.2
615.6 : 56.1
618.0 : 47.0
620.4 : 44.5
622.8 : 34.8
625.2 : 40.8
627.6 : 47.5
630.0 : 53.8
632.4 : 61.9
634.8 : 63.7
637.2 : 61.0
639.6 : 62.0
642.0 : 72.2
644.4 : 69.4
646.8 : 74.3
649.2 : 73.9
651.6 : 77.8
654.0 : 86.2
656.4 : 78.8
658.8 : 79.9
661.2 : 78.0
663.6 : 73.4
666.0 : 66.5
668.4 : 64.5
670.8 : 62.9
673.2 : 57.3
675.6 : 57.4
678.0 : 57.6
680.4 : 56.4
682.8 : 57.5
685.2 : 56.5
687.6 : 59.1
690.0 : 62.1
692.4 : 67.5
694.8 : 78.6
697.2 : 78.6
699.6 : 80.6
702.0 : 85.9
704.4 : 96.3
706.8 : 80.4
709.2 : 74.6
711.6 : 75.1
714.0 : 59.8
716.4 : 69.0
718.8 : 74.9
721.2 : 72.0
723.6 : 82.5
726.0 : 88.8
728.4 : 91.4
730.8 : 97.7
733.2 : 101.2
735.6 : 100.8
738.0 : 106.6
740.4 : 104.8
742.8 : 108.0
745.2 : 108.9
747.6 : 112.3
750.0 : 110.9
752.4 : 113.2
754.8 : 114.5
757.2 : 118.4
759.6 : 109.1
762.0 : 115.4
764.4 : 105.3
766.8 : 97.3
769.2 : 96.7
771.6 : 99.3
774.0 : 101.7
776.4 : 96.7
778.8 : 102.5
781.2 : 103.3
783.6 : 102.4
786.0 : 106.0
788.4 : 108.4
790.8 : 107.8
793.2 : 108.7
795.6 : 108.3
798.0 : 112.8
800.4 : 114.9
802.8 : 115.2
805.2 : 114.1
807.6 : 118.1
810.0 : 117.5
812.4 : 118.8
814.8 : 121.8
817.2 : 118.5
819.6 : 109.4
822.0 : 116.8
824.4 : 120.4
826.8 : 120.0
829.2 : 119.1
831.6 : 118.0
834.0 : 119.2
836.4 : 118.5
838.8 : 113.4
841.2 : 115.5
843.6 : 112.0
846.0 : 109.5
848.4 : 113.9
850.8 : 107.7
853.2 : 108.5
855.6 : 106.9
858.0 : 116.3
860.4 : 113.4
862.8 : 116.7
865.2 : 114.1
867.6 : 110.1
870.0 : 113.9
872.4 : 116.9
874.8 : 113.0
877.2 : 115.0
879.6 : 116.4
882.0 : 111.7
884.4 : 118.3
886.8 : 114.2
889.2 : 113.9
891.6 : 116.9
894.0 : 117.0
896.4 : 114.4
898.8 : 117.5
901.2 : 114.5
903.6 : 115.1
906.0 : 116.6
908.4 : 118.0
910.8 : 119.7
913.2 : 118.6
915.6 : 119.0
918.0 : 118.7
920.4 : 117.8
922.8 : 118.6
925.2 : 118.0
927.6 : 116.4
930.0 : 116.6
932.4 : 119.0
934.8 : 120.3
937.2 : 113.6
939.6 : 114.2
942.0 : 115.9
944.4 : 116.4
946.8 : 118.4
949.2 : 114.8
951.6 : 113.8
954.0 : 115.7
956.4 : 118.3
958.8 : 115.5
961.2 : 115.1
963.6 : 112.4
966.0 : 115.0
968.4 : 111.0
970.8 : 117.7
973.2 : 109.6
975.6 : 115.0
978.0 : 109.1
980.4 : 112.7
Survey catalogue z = 0.00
